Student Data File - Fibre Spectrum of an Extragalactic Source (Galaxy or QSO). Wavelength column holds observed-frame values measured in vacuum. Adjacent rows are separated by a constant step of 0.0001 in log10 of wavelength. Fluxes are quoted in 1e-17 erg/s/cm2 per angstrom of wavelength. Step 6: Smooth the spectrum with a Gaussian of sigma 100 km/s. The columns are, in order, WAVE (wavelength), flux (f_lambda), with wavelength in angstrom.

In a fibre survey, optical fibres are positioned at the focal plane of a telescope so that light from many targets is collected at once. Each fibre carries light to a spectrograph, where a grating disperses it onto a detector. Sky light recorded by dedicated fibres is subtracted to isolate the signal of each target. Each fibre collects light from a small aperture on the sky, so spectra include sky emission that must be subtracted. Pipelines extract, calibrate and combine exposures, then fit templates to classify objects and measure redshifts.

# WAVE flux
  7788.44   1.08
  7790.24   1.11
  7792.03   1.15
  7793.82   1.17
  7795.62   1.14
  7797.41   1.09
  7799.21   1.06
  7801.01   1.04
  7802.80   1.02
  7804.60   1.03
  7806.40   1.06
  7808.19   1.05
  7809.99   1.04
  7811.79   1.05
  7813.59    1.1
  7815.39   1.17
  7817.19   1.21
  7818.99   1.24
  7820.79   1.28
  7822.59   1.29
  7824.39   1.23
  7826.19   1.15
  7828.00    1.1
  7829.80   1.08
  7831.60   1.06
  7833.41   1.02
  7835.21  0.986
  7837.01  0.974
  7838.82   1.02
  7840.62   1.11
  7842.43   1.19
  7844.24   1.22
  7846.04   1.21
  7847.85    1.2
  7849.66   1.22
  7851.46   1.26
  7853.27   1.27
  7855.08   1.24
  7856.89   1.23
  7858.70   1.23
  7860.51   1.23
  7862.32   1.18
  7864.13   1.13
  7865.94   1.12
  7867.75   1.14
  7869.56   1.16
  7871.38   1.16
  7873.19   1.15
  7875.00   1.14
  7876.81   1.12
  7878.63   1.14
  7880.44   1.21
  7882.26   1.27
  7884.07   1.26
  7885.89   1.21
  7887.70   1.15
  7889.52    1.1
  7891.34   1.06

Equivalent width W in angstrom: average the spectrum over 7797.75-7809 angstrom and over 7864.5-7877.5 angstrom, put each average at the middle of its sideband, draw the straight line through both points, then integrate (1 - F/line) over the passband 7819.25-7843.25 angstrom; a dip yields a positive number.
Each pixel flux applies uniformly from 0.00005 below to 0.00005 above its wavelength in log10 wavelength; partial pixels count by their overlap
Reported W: -0.73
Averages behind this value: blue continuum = 1.05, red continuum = 1.14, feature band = 1.12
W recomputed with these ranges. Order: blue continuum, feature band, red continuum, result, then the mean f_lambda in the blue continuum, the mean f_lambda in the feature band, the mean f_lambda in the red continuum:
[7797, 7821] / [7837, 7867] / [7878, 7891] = -0.94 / 1.1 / 1.18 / 1.19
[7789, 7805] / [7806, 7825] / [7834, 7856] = -0.69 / 1.09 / 1.16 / 1.16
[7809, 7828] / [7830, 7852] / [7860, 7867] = 0.89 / 1.17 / 1.12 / 1.16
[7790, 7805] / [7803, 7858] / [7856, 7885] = -0.50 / 1.09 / 1.14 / 1.18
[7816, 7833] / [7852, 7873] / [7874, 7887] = -0.04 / 1.18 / 1.19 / 1.19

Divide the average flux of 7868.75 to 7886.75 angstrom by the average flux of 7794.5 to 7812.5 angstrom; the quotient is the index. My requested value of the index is 1.1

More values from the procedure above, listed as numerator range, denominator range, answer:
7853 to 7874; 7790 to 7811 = 1.10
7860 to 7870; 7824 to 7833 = 1.04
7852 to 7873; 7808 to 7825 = 1.02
